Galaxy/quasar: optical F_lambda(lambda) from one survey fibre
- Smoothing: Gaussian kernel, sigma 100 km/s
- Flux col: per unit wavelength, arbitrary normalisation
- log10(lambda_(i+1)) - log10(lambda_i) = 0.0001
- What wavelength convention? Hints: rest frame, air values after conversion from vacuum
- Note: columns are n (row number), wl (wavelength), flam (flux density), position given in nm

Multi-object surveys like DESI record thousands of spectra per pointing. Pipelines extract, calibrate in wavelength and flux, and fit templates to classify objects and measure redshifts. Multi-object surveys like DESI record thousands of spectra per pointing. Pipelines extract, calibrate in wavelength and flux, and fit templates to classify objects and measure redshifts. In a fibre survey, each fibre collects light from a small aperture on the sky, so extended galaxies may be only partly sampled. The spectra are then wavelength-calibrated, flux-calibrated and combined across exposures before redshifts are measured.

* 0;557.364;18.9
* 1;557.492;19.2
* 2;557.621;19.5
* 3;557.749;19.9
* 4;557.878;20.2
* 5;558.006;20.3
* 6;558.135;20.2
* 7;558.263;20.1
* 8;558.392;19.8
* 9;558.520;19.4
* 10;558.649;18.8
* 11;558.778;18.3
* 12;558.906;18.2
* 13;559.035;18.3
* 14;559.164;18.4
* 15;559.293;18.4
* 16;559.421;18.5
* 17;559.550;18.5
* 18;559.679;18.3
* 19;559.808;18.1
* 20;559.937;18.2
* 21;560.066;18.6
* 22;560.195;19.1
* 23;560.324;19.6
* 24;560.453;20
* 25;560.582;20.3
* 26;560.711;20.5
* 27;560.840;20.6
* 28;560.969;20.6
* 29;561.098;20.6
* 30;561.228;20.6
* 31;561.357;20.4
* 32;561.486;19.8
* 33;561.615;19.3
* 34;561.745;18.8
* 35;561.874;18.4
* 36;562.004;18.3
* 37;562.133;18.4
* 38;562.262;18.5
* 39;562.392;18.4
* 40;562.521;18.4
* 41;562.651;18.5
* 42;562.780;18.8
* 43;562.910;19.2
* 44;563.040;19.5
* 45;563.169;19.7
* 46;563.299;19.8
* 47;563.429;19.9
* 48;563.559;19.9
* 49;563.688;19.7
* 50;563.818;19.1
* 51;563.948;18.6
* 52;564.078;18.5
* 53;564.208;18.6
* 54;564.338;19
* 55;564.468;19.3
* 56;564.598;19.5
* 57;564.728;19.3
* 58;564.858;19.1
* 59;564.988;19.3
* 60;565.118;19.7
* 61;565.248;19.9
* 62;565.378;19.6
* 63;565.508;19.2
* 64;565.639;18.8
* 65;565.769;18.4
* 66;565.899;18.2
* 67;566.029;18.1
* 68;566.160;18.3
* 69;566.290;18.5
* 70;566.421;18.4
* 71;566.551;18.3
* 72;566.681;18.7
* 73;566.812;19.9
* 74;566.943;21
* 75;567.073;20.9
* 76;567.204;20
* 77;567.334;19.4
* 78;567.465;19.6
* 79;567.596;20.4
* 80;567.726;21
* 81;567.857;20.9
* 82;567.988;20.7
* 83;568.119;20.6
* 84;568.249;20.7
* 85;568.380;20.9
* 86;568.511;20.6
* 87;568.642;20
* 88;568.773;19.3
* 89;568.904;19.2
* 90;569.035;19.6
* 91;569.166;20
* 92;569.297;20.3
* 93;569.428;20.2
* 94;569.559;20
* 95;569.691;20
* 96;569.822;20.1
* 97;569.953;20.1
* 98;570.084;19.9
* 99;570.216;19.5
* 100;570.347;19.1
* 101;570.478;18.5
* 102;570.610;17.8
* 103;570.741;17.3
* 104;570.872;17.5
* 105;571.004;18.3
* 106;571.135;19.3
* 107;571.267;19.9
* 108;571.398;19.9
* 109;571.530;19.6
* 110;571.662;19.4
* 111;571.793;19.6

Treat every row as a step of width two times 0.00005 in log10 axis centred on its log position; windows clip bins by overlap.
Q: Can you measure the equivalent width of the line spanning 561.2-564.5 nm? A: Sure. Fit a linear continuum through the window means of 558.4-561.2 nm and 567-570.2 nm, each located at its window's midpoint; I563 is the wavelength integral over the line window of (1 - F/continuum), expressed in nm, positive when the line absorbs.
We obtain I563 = 0.07 nm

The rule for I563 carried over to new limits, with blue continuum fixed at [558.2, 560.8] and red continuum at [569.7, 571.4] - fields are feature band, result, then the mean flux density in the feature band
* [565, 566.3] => 0.01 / 18.9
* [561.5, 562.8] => 0.03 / 18.6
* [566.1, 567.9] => -0.06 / 19.7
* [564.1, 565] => -0.01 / 19.1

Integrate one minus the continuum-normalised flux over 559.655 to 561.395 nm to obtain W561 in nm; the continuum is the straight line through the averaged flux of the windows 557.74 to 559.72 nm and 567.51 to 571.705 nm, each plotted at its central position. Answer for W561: -0.05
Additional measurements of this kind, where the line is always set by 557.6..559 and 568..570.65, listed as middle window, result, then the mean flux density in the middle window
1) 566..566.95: 0.046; 18.8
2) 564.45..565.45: 0.012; 19.5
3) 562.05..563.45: 0.048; 19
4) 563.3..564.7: 0.031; 19.2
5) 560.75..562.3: 0.003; 19.6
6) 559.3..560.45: 0.051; 18.7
